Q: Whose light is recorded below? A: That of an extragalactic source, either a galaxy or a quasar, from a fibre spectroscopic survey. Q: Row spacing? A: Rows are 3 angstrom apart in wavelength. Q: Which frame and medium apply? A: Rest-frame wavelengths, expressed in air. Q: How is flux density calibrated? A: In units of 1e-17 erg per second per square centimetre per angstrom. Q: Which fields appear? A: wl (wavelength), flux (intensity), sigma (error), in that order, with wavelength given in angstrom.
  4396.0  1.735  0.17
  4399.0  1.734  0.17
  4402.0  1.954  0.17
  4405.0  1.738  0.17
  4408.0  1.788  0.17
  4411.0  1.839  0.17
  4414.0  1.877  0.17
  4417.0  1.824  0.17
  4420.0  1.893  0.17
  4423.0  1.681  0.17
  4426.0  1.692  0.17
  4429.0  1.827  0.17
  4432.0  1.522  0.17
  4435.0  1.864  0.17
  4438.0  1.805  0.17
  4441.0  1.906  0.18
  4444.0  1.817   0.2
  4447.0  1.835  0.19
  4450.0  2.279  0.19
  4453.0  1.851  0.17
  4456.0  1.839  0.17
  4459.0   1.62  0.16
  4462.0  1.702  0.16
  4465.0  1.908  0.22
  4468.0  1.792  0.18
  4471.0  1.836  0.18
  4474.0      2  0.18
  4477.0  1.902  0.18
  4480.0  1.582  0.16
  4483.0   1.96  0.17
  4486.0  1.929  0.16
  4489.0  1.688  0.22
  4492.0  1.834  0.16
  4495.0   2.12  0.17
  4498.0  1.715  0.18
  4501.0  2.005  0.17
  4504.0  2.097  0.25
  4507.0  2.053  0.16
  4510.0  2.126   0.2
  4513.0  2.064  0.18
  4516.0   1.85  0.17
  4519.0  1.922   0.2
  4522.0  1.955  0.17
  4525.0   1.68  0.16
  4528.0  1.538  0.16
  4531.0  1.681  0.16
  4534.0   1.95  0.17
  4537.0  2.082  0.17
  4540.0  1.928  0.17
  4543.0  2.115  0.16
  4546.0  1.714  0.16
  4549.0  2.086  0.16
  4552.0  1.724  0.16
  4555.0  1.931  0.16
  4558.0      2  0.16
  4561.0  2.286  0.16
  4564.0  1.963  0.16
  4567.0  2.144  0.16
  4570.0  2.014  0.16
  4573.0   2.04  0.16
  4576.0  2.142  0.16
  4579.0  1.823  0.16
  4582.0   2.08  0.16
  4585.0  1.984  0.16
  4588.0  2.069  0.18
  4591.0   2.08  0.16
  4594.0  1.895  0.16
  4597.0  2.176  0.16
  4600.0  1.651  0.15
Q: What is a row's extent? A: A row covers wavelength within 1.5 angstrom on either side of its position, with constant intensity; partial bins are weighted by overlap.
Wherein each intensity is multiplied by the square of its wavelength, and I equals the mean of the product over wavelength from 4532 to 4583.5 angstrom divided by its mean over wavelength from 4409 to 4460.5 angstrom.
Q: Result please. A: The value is 1.16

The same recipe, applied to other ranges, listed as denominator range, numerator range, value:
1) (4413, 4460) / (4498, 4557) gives 1.10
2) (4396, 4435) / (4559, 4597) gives 1.24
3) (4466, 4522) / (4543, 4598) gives 1.08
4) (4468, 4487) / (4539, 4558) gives 1.07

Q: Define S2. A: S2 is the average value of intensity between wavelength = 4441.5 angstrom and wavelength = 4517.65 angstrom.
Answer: 1.9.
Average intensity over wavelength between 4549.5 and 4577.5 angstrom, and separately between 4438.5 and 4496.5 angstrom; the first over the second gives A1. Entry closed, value 1.09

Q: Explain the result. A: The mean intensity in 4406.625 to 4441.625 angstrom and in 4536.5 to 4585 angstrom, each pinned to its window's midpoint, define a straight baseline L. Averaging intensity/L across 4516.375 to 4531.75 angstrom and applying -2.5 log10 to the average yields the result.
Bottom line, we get 0.105 mag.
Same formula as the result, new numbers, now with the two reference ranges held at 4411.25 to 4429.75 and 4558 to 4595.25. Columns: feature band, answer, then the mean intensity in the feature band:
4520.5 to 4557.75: 0.06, 1.87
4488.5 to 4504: 0.01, 1.91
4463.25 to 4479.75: 0.01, 1.86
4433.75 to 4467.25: -0.01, 1.86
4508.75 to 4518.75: -0.03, 2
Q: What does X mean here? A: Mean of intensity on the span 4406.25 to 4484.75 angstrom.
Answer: 1.82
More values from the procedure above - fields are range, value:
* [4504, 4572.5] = 1.95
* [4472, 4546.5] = 1.9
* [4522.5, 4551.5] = 1.86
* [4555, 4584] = 2.05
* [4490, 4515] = 1.99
